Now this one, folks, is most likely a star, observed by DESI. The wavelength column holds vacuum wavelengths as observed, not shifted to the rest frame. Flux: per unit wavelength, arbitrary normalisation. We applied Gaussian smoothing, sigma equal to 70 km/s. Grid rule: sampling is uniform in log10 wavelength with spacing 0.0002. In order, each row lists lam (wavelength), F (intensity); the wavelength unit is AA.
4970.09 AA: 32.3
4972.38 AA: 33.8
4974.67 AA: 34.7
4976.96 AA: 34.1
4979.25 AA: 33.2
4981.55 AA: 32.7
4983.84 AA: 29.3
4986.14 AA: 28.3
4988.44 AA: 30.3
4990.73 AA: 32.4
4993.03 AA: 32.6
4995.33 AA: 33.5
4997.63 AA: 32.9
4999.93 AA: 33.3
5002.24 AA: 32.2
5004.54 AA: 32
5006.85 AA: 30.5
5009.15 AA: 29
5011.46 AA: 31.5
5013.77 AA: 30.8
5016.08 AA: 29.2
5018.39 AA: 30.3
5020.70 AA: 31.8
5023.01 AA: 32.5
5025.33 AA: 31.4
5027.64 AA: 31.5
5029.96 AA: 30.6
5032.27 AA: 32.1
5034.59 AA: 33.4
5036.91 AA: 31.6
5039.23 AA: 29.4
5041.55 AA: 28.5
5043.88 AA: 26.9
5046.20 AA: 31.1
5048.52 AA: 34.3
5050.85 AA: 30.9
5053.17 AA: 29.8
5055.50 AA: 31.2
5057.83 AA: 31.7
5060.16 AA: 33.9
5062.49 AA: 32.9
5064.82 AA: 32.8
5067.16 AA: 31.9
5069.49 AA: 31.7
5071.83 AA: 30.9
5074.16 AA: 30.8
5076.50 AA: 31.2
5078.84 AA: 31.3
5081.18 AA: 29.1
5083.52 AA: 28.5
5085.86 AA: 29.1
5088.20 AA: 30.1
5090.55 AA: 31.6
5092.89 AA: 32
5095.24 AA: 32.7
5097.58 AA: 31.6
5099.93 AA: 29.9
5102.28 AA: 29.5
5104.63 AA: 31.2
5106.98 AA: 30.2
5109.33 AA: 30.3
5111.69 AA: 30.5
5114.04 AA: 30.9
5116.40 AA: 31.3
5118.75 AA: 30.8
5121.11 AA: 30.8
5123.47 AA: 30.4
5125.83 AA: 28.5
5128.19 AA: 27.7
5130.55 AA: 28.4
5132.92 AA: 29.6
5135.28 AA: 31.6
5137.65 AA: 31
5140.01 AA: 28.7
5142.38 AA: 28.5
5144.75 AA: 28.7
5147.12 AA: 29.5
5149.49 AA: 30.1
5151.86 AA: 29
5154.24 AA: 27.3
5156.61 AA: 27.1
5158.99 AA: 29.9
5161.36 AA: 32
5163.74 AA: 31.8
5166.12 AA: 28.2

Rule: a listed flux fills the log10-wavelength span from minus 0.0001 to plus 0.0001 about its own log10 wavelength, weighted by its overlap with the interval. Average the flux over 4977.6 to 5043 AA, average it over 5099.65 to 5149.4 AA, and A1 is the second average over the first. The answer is 1.0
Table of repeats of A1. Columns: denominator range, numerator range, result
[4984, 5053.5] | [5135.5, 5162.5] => 0.94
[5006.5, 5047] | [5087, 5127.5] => 1.00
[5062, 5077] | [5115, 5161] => 0.93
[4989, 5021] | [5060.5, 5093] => 0.98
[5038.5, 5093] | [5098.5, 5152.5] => 0.97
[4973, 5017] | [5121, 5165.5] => 0.93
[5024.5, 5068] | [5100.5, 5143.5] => 0.96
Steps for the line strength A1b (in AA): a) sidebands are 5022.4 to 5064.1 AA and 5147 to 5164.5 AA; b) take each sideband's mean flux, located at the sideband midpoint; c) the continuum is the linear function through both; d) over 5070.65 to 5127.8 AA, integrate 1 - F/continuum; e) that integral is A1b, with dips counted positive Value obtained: -0.1 AA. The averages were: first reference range 31.3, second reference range 29.5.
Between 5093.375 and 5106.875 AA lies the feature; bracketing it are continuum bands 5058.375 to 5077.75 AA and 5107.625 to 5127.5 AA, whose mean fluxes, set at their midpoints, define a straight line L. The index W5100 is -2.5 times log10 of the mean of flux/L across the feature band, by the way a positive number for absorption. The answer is 0.00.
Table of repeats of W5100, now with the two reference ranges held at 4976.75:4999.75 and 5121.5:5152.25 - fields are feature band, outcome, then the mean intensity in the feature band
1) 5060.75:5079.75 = -0.04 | 31.8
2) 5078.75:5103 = -0.01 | 30.5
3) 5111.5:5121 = -0.04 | 30.9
